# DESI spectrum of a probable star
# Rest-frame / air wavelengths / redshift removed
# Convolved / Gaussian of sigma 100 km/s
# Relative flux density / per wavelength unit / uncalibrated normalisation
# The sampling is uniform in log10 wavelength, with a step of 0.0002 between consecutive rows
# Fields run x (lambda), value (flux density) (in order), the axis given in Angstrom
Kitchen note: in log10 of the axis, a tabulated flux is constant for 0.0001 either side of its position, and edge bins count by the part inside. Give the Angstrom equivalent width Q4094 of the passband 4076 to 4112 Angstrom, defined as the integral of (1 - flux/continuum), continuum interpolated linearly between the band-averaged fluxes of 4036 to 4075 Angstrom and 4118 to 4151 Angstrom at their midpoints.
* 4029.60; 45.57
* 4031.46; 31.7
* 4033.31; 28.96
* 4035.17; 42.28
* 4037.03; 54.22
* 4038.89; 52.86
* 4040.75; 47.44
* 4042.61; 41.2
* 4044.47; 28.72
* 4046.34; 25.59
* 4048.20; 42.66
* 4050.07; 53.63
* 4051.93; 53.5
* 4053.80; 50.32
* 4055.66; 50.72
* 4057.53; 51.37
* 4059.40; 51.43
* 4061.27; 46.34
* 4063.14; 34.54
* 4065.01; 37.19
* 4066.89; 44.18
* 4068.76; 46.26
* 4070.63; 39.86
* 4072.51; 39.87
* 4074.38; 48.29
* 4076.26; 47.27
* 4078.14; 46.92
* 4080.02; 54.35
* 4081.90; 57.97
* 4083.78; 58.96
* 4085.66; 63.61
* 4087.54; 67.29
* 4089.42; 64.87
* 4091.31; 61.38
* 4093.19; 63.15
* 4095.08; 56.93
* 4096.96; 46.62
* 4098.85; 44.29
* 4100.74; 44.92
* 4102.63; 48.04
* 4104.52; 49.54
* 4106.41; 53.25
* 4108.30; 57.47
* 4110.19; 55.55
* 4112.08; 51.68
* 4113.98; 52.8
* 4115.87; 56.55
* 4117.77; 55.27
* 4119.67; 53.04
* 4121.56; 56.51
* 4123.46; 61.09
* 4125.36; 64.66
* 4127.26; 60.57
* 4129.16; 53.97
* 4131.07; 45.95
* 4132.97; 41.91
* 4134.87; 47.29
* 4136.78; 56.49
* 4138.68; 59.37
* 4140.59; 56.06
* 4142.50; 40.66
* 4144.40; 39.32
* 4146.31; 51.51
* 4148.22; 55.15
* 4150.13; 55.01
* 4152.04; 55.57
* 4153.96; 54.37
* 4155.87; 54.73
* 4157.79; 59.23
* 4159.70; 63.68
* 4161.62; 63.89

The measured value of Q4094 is -4.6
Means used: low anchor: 44.7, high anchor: 52.9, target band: 54.9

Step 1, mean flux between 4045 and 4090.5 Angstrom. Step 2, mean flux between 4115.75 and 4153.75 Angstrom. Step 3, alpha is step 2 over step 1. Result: 1.09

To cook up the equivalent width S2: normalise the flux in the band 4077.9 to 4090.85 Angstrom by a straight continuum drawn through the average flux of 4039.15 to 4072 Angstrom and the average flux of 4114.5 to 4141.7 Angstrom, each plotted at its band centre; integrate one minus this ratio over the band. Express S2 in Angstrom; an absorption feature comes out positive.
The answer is -3.1 Angstrom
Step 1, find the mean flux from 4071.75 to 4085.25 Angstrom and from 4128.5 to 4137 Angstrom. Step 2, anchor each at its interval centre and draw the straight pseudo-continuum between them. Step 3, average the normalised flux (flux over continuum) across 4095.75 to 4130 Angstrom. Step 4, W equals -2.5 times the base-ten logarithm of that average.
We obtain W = -0.093 mag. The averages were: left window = 51.2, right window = 48.3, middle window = 53.7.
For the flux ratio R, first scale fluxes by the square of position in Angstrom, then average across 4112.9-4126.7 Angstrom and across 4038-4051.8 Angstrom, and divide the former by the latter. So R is 1.40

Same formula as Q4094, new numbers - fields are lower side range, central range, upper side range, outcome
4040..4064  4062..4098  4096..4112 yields -2.9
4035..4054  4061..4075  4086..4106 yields 2.2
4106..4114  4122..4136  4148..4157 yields 0.2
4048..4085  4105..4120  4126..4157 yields -1.2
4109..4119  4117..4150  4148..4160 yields 1.5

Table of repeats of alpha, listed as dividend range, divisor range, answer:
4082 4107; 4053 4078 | 1.23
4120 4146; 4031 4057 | 1.21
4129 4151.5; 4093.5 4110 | 0.99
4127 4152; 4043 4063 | 1.13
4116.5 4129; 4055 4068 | 1.29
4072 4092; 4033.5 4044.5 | 1.25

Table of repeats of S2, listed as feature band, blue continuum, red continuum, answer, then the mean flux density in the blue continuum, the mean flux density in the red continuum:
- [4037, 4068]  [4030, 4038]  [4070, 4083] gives -1.06 Angstrom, 39.8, 48.1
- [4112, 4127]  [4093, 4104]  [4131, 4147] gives -2.33 Angstrom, 49.7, 48.9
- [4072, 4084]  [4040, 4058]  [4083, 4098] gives 1.12 Angstrom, 44.3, 60.3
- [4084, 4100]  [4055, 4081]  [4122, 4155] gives -3.45 Angstrom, 45.6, 52.9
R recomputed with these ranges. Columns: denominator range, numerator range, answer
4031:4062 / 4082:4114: 1.28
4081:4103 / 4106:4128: 1.01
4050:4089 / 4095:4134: 1.08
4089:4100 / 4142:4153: 0.92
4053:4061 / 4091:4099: 1.11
